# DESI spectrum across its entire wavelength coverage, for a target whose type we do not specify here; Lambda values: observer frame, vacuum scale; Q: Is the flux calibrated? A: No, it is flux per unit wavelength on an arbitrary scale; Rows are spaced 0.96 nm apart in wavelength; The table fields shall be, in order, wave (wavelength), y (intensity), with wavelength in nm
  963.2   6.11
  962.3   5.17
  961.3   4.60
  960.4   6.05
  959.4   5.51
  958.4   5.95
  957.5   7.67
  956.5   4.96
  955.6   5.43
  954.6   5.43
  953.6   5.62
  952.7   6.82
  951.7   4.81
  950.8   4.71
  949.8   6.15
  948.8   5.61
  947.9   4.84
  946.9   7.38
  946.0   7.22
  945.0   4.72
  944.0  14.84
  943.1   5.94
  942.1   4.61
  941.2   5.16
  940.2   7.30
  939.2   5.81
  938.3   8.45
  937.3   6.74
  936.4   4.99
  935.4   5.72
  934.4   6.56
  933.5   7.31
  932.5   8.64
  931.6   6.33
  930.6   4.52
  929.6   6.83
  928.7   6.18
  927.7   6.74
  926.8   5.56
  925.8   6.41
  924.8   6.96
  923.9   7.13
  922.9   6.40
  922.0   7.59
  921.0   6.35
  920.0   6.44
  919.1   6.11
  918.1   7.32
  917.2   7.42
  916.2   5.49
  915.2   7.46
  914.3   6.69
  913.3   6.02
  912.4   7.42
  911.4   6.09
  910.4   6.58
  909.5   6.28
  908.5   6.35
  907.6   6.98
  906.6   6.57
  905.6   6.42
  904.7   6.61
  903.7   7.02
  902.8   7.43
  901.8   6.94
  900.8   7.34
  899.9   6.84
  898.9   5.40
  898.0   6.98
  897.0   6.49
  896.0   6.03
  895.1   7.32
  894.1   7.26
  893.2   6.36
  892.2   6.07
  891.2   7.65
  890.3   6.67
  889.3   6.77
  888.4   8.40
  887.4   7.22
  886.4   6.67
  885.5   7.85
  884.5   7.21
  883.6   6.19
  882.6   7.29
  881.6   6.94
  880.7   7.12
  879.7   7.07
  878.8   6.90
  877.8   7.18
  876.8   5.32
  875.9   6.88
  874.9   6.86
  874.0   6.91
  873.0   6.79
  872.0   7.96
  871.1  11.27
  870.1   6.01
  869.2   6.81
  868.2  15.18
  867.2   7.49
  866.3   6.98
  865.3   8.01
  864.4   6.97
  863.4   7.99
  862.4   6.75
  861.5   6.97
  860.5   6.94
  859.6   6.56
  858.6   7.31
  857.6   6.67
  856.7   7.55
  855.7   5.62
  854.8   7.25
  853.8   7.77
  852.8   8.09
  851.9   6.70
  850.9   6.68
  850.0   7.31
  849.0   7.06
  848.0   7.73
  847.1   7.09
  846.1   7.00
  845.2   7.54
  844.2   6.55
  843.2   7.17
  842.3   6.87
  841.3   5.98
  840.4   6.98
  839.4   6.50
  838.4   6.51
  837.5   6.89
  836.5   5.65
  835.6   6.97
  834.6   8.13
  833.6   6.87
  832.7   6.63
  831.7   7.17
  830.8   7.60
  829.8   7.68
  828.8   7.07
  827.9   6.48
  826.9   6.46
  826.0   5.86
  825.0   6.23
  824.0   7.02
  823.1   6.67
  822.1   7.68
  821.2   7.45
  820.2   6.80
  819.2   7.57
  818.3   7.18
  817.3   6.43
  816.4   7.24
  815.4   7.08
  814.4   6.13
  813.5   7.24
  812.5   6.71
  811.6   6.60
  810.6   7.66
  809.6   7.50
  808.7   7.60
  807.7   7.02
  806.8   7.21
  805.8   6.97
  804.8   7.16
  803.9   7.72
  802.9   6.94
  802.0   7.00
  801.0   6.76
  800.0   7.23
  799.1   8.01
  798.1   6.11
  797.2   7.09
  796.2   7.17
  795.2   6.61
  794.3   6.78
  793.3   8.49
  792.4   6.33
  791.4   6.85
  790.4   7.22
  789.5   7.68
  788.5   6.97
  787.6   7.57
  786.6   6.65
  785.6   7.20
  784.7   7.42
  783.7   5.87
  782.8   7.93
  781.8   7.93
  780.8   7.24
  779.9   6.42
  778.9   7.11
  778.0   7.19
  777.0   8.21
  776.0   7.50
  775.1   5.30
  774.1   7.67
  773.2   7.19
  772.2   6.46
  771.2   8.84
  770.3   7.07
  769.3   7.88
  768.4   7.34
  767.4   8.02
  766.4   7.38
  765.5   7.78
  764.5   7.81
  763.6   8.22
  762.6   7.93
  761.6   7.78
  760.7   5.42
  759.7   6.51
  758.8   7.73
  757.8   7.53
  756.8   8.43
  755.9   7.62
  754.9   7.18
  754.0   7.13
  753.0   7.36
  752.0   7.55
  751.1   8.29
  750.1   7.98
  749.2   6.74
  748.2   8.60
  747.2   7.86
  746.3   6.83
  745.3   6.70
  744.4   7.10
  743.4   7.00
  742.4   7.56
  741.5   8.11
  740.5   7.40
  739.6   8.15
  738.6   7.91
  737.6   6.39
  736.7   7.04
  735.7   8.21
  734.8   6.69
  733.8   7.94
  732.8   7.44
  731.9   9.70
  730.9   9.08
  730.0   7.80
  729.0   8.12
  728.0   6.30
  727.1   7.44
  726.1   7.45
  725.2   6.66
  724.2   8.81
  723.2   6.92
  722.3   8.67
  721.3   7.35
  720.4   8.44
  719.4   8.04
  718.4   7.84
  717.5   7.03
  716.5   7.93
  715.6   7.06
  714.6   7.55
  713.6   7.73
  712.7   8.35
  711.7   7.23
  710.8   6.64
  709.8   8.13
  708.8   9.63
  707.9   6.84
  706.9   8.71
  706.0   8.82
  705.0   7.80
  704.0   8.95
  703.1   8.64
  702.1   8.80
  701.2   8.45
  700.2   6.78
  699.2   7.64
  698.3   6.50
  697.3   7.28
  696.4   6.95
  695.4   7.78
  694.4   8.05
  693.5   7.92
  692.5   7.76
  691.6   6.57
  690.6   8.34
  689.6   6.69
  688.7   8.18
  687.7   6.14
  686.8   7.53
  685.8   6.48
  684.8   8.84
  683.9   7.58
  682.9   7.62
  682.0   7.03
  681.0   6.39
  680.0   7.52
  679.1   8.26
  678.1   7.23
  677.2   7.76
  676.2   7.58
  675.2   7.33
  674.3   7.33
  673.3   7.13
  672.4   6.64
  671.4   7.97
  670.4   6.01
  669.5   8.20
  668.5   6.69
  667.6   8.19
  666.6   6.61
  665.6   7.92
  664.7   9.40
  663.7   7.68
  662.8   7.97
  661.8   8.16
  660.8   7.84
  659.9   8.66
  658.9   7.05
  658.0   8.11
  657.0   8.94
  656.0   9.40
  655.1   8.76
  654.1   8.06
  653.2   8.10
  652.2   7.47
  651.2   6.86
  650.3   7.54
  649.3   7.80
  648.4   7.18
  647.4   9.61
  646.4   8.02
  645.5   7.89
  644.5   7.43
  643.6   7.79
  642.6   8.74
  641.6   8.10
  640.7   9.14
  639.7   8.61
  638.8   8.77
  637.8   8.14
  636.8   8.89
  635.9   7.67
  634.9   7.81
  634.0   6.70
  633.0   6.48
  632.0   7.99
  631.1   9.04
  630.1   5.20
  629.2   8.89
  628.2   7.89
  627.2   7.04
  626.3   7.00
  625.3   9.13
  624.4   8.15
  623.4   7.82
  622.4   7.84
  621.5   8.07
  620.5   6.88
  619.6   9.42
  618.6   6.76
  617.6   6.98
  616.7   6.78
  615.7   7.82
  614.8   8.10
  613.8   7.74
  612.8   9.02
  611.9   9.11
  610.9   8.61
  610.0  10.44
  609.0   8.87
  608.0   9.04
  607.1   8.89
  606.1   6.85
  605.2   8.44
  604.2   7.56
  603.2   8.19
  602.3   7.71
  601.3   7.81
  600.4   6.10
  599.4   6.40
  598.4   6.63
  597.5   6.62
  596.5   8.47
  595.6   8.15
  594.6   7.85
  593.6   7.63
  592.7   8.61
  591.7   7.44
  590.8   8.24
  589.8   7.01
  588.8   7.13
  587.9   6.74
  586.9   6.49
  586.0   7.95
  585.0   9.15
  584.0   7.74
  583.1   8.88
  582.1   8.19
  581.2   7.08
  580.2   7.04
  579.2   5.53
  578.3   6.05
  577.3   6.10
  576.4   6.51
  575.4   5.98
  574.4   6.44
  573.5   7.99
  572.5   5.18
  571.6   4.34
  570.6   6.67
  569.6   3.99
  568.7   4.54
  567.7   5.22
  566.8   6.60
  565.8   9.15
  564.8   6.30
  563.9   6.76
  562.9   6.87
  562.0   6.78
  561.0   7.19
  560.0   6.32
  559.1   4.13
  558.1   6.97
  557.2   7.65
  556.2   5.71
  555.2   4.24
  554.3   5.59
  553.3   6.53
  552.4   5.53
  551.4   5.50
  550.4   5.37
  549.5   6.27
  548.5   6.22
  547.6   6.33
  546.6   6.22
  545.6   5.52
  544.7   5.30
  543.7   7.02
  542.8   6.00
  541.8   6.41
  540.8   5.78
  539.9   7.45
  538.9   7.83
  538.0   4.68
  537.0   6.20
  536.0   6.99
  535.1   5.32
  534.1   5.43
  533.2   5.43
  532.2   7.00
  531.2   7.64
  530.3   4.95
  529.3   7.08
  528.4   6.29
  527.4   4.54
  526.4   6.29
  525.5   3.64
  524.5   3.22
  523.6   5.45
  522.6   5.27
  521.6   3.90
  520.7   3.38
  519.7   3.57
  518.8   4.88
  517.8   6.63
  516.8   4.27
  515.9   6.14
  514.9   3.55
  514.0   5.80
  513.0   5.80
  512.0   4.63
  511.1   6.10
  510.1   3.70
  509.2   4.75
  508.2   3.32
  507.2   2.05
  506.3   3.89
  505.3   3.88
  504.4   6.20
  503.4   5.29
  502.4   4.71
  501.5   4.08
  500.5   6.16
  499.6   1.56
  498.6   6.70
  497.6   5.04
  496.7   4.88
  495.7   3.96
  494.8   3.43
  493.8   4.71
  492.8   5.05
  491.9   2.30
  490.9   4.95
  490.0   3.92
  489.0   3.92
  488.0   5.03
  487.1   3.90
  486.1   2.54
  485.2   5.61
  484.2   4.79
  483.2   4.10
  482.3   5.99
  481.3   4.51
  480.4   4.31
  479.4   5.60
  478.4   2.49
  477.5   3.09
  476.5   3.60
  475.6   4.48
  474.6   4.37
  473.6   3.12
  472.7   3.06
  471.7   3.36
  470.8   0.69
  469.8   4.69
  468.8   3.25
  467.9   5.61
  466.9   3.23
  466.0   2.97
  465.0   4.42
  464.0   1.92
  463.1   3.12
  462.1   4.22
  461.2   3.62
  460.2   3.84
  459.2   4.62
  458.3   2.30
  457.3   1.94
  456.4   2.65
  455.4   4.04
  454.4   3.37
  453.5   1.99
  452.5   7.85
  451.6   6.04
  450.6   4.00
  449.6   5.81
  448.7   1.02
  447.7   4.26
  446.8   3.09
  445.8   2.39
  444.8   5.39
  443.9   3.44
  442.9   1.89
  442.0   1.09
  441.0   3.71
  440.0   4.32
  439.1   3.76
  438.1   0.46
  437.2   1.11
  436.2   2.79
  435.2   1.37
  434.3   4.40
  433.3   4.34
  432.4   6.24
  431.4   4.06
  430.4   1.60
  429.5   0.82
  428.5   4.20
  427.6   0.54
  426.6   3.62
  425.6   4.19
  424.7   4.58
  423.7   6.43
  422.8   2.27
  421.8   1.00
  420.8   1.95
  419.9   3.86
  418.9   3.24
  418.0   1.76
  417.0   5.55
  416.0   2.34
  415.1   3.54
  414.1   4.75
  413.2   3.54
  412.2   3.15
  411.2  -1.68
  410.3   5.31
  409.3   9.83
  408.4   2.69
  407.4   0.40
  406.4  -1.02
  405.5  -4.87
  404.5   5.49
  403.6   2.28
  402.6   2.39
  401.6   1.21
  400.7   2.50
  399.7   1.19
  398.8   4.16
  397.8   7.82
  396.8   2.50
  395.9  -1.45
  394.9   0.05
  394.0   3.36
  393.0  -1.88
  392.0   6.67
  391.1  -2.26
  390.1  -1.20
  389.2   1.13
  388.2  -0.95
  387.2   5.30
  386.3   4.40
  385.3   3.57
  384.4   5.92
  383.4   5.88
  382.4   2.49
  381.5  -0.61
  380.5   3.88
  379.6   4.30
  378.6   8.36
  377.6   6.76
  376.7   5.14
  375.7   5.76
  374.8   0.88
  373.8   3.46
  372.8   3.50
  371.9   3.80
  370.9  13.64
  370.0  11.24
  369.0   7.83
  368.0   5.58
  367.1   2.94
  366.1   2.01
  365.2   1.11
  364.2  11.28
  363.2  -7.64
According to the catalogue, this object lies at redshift 0.323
